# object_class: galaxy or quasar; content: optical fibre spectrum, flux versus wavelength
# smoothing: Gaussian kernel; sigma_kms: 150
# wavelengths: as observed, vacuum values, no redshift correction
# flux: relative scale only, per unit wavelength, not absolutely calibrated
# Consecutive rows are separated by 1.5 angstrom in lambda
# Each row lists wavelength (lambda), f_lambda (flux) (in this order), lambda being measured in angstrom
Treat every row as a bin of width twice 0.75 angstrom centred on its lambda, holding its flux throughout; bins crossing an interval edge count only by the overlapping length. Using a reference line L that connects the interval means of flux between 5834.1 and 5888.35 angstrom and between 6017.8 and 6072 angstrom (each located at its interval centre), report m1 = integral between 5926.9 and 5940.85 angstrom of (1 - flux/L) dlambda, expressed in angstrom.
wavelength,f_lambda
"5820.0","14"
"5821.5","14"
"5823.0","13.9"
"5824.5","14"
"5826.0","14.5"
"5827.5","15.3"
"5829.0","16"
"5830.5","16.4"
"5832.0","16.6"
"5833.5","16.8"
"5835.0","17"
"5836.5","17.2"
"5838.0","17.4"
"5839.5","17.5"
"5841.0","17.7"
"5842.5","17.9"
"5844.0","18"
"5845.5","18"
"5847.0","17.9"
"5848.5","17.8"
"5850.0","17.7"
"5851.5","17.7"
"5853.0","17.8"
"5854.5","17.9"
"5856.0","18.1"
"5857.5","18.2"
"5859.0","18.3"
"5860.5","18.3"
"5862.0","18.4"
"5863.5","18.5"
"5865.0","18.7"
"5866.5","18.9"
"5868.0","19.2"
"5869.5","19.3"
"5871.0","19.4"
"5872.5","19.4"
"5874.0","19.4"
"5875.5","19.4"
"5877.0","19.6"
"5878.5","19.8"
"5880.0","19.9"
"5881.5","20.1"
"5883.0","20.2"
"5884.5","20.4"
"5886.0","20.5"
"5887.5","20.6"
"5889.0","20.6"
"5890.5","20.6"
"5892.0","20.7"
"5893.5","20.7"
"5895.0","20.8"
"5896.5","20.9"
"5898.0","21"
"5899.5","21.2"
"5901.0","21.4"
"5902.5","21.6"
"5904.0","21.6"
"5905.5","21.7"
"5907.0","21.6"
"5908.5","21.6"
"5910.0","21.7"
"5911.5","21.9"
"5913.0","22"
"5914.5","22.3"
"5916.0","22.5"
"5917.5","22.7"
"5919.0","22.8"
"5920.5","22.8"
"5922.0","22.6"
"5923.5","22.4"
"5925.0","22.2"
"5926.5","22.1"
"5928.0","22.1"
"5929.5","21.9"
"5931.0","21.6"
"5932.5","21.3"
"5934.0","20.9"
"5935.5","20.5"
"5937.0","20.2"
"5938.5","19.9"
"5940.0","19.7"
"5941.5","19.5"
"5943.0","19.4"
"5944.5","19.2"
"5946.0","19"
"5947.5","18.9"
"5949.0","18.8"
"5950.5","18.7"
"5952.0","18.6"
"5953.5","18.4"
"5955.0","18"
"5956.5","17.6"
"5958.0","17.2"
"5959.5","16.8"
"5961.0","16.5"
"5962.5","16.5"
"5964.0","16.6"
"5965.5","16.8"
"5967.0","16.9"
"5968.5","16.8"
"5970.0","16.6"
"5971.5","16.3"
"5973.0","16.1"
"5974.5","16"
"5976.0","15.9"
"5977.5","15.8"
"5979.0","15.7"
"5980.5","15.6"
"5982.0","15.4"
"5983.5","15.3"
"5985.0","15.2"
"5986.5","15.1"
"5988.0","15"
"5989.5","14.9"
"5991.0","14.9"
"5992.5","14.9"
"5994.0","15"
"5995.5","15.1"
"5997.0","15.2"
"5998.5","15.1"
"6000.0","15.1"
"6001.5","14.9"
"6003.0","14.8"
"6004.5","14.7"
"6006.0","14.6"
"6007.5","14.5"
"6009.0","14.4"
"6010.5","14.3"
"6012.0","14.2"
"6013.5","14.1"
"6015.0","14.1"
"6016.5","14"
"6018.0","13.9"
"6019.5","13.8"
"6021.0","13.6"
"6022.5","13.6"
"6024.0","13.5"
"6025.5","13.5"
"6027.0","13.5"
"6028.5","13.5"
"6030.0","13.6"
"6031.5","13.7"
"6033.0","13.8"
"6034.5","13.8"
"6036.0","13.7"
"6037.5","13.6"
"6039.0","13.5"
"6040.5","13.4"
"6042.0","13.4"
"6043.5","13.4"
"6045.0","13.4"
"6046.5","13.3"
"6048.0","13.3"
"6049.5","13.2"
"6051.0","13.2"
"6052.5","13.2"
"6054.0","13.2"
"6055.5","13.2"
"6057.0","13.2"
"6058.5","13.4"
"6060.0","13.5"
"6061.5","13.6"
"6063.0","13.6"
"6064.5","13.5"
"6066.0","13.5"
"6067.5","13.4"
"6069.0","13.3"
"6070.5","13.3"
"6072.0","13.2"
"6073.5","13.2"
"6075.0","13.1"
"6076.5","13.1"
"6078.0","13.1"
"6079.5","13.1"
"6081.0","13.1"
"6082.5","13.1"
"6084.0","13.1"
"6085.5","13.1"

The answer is -3.61 angstrom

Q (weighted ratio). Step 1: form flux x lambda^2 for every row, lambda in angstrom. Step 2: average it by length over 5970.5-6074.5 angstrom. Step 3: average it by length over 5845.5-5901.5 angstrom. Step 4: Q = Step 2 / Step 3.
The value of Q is 0.77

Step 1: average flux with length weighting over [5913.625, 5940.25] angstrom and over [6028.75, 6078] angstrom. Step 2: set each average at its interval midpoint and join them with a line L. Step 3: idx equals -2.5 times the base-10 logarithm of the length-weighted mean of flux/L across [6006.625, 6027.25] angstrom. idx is 0.14 mag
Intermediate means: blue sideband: 21.7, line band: 13.9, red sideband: 13.4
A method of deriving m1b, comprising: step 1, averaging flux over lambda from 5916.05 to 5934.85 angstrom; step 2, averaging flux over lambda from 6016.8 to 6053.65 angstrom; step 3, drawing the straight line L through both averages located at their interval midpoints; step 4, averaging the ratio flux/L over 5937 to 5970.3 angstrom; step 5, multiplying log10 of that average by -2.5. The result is 0.11 mag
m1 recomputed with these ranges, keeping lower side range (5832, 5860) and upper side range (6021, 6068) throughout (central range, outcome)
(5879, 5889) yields -2.0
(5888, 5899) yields -2.7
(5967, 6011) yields -2.0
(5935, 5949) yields -3.5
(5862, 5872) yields -1.0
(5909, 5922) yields -4.9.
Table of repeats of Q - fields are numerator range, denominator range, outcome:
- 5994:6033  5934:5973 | 0.80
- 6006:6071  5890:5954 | 0.67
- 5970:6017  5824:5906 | 0.84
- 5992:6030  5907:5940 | 0.68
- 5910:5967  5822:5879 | 1.16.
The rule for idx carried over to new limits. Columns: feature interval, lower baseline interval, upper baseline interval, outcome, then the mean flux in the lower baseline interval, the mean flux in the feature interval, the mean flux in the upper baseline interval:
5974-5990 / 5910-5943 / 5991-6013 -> 0.076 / 21.6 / 15.4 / 14.8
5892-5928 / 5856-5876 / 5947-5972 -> -0.199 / 18.8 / 21.8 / 17.4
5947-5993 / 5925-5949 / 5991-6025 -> 0.072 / 20.4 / 16.5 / 14.4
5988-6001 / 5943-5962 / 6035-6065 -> 0.076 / 18.2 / 15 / 13.4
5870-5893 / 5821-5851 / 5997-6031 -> -0.245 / 16.6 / 20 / 14.2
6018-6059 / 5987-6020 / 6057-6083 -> 0.036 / 14.6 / 13.5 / 13.3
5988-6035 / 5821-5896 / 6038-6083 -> 0.017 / 18.3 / 14.3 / 13.3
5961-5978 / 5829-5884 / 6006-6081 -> -0.066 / 18.3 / 16.4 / 13.5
